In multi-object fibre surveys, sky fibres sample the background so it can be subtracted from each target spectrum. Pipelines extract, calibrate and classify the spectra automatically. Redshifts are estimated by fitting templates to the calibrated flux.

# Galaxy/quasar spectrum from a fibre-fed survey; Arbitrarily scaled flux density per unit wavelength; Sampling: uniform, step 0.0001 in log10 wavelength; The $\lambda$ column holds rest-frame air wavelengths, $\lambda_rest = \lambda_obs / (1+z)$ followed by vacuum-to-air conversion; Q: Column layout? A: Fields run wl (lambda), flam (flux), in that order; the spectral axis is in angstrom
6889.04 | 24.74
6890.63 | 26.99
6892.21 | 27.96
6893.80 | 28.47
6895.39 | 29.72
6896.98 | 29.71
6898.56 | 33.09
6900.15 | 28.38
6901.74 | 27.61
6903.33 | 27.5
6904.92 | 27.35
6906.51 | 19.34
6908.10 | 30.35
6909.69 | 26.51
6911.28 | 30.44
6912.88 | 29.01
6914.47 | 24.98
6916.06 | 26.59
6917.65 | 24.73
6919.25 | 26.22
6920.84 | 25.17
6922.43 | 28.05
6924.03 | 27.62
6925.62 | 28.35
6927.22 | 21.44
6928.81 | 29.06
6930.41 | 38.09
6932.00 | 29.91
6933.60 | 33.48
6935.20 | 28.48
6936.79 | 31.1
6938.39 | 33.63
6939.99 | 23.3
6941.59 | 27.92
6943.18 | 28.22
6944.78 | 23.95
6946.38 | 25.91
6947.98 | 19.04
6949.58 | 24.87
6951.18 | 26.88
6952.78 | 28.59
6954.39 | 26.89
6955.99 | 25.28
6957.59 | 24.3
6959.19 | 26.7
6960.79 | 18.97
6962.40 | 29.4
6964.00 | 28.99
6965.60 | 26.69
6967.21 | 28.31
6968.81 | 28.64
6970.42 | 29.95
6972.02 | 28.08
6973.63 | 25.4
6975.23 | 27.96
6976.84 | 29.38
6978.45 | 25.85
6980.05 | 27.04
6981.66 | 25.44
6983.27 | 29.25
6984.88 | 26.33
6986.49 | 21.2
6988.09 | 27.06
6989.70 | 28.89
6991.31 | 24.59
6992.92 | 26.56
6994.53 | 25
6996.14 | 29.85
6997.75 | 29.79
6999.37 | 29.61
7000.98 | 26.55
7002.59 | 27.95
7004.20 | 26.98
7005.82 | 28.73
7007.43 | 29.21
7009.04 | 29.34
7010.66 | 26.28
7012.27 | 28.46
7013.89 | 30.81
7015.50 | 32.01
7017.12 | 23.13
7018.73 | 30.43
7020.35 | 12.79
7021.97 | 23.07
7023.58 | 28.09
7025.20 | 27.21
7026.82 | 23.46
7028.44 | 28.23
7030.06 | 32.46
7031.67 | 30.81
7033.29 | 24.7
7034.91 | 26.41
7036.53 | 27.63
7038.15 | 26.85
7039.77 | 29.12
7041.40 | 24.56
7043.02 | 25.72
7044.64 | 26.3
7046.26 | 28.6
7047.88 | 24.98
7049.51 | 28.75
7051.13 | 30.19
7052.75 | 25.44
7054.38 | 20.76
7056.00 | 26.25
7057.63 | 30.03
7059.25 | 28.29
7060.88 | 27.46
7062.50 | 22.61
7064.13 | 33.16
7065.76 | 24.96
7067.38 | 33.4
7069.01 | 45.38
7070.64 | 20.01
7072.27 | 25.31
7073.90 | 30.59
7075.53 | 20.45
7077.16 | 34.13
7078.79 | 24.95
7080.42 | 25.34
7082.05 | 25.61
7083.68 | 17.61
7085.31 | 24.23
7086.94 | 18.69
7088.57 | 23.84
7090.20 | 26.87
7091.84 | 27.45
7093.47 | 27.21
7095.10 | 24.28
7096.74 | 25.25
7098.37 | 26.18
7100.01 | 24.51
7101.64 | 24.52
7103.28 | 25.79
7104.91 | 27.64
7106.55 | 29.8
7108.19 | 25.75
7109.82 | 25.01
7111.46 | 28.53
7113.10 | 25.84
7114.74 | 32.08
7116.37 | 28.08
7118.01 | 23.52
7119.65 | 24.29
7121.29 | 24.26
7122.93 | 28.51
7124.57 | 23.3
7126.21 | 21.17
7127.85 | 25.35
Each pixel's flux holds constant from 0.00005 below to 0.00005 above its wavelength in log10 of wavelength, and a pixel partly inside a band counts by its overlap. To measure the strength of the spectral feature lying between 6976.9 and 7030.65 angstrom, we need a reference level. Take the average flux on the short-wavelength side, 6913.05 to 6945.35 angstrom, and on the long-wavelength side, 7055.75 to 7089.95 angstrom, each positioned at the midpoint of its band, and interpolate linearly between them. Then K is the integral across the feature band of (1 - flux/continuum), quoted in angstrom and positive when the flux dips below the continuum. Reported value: 0.7 angstrom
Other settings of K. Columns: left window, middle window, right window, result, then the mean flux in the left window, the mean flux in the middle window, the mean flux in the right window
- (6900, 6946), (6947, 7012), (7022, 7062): 1.3 angstrom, 27.8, 26.9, 27.1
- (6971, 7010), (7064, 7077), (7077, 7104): -2.0 angstrom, 27.3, 29.2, 24.9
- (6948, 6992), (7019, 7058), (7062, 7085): 1.1 angstrom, 26.6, 26.4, 27.4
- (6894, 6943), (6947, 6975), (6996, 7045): 1.5 angstrom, 28.2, 26.3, 27.3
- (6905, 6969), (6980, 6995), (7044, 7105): 0.4 angstrom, 27.1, 26.1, 26.5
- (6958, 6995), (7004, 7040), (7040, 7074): 0.1 angstrom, 26.8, 27.2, 27.7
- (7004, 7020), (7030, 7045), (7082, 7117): 0.1 angstrom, 28.1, 27.2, 25.7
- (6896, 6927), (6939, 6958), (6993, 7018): 1.5 angstrom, 27.3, 25.5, 28.2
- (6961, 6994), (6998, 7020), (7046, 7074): -0.5 angstrom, 27.1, 28.1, 28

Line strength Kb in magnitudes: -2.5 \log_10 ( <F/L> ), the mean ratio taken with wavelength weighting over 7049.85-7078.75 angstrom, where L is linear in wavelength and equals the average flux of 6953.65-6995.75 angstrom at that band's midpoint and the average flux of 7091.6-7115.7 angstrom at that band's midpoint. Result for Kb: -0.06 mag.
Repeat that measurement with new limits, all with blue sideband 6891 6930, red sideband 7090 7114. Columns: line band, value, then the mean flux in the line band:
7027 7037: -0.05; 28.1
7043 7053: -0.03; 27.4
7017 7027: 0.11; 24.1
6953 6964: 0.06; 25.7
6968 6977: -0.04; 28.2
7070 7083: 0.03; 25.8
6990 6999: -0.02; 27.4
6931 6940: -0.13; 30.8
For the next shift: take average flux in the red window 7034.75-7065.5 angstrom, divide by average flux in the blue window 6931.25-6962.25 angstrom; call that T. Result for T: 1.0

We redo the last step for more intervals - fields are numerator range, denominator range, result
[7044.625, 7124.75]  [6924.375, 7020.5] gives 0.97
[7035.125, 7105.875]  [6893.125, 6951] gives 0.96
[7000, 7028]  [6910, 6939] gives 0.94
